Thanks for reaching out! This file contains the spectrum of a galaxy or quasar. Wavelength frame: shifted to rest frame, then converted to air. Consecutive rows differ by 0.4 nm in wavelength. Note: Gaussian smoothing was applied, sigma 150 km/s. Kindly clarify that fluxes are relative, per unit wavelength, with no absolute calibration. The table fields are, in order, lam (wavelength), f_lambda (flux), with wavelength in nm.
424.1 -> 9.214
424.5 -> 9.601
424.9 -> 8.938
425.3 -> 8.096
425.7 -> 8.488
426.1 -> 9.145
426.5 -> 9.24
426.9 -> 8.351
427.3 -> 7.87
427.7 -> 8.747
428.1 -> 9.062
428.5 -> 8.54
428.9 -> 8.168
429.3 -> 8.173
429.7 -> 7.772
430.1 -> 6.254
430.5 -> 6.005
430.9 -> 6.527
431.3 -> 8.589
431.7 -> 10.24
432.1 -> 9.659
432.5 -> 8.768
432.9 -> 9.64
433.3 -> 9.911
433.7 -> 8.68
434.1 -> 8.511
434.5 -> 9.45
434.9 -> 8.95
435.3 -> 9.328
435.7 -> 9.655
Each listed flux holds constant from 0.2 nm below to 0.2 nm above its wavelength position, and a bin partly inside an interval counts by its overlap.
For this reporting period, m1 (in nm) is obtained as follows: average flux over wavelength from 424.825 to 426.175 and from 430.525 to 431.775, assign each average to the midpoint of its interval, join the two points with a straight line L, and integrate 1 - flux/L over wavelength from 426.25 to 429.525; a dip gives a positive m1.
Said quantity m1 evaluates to -0.08 nm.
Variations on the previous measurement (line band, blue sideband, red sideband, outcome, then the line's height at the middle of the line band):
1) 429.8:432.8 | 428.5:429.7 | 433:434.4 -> 0.20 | 8.62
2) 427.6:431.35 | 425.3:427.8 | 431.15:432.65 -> 0.53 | 9.01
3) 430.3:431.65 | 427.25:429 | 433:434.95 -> 0.22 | 8.84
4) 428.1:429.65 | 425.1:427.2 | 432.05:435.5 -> 0.09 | 8.83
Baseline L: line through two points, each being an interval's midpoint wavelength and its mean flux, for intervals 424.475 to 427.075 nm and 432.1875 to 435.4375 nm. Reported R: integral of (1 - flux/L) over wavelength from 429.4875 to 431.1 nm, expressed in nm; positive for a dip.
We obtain 0.42 nm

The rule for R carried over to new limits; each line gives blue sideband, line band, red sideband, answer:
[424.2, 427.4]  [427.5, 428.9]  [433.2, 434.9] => 0.024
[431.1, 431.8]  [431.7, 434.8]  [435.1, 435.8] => 0.028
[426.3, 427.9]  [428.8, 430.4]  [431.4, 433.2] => 0.277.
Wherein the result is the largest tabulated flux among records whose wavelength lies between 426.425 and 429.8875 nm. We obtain 9.24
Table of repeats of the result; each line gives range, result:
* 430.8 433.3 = 10.24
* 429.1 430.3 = 8.173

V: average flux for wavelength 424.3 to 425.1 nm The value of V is 9.27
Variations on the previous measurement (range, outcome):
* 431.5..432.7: 9.56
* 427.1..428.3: 8.56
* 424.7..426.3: 8.67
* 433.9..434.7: 8.98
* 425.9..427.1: 8.91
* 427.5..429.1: 8.63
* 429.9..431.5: 6.84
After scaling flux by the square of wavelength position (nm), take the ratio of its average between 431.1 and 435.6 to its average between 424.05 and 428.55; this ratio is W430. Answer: 1.09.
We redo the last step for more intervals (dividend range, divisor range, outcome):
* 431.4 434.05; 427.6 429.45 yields 1.12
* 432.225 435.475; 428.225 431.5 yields 1.24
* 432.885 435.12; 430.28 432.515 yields 1.12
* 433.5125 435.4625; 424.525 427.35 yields 1.08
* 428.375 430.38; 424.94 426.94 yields 0.90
